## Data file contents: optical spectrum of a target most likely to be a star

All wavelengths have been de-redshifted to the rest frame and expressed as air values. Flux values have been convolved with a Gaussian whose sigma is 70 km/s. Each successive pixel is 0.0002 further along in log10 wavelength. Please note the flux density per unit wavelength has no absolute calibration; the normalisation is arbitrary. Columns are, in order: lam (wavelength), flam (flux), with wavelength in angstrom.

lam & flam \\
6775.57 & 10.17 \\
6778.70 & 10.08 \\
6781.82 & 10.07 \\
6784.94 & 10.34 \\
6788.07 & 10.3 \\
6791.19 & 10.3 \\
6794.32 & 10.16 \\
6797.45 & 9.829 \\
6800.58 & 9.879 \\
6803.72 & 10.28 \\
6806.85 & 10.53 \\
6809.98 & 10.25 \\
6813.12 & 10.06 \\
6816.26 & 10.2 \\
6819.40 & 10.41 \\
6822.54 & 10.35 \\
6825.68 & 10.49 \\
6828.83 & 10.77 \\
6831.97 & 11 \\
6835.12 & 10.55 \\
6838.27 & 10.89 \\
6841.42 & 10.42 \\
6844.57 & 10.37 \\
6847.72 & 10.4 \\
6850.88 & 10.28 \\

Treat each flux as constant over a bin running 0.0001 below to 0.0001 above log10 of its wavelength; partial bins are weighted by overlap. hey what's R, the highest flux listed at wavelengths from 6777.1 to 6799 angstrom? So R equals 10.34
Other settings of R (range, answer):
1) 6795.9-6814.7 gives 10.53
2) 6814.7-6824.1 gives 10.41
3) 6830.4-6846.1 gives 11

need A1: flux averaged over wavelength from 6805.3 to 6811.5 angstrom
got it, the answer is 10.4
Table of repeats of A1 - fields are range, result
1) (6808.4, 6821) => 10.2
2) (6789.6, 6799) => 10.1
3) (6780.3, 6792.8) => 10.3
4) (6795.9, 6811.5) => 10.2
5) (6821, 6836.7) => 10.6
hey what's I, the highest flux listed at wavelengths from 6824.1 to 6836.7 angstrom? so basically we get 11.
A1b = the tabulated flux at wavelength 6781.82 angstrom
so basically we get 10.07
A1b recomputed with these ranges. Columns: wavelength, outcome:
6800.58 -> 9.879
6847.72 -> 10.4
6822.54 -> 10.35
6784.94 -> 10.34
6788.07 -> 10.3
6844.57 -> 10.37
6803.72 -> 10.28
